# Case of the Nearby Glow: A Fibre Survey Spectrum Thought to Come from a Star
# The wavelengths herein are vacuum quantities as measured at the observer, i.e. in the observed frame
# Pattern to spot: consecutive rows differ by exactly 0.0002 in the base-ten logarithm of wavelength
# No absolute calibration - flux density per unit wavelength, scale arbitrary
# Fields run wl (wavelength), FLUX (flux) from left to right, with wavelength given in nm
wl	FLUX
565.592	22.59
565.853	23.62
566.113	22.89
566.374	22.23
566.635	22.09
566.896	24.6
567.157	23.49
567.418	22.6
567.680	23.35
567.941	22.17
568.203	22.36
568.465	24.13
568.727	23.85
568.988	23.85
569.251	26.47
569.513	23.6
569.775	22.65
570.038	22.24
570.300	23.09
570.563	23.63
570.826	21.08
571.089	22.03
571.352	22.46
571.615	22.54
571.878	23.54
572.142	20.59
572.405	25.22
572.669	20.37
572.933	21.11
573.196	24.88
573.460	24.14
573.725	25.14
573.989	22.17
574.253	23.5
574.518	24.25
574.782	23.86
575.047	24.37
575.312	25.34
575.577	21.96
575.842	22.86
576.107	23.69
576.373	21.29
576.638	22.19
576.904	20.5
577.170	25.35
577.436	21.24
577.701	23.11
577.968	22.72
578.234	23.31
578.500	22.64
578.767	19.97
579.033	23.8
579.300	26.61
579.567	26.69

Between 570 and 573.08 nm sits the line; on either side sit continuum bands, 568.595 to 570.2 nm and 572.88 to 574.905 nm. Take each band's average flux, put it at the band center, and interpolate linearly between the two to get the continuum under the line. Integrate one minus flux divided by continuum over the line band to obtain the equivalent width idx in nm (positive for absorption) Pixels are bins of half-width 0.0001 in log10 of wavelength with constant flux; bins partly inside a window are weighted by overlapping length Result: 0.184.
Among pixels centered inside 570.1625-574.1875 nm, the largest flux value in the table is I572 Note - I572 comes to 25.22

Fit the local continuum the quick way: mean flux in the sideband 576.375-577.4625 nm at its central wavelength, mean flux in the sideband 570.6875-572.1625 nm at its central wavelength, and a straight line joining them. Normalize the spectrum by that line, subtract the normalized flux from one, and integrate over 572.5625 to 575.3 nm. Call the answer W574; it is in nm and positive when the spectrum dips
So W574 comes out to -0.16 nm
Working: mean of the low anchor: 22.2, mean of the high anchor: 22.3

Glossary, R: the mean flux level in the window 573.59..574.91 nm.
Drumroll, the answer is 23.8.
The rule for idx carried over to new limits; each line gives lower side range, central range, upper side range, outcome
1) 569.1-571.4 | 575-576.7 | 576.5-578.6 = -0.03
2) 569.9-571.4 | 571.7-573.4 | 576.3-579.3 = -0.02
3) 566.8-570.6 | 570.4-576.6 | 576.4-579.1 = -0.04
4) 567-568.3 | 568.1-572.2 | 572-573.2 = -0.10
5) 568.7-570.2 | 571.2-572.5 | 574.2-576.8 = 0.04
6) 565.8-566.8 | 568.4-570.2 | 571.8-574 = -0.07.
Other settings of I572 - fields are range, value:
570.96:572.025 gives 23.54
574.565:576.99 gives 25.34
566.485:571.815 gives 26.47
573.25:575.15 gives 25.14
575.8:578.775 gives 25.35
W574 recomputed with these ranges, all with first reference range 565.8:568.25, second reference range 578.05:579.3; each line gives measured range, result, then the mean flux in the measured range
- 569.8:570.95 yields 0.020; 22.5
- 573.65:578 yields -0.043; 23.1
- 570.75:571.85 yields 0.034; 22.2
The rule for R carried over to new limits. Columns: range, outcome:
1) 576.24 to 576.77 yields 21.7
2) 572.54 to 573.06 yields 20.7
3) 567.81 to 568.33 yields 22.3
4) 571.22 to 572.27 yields 22.3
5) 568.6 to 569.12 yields 23.9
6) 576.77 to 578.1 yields 22.6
